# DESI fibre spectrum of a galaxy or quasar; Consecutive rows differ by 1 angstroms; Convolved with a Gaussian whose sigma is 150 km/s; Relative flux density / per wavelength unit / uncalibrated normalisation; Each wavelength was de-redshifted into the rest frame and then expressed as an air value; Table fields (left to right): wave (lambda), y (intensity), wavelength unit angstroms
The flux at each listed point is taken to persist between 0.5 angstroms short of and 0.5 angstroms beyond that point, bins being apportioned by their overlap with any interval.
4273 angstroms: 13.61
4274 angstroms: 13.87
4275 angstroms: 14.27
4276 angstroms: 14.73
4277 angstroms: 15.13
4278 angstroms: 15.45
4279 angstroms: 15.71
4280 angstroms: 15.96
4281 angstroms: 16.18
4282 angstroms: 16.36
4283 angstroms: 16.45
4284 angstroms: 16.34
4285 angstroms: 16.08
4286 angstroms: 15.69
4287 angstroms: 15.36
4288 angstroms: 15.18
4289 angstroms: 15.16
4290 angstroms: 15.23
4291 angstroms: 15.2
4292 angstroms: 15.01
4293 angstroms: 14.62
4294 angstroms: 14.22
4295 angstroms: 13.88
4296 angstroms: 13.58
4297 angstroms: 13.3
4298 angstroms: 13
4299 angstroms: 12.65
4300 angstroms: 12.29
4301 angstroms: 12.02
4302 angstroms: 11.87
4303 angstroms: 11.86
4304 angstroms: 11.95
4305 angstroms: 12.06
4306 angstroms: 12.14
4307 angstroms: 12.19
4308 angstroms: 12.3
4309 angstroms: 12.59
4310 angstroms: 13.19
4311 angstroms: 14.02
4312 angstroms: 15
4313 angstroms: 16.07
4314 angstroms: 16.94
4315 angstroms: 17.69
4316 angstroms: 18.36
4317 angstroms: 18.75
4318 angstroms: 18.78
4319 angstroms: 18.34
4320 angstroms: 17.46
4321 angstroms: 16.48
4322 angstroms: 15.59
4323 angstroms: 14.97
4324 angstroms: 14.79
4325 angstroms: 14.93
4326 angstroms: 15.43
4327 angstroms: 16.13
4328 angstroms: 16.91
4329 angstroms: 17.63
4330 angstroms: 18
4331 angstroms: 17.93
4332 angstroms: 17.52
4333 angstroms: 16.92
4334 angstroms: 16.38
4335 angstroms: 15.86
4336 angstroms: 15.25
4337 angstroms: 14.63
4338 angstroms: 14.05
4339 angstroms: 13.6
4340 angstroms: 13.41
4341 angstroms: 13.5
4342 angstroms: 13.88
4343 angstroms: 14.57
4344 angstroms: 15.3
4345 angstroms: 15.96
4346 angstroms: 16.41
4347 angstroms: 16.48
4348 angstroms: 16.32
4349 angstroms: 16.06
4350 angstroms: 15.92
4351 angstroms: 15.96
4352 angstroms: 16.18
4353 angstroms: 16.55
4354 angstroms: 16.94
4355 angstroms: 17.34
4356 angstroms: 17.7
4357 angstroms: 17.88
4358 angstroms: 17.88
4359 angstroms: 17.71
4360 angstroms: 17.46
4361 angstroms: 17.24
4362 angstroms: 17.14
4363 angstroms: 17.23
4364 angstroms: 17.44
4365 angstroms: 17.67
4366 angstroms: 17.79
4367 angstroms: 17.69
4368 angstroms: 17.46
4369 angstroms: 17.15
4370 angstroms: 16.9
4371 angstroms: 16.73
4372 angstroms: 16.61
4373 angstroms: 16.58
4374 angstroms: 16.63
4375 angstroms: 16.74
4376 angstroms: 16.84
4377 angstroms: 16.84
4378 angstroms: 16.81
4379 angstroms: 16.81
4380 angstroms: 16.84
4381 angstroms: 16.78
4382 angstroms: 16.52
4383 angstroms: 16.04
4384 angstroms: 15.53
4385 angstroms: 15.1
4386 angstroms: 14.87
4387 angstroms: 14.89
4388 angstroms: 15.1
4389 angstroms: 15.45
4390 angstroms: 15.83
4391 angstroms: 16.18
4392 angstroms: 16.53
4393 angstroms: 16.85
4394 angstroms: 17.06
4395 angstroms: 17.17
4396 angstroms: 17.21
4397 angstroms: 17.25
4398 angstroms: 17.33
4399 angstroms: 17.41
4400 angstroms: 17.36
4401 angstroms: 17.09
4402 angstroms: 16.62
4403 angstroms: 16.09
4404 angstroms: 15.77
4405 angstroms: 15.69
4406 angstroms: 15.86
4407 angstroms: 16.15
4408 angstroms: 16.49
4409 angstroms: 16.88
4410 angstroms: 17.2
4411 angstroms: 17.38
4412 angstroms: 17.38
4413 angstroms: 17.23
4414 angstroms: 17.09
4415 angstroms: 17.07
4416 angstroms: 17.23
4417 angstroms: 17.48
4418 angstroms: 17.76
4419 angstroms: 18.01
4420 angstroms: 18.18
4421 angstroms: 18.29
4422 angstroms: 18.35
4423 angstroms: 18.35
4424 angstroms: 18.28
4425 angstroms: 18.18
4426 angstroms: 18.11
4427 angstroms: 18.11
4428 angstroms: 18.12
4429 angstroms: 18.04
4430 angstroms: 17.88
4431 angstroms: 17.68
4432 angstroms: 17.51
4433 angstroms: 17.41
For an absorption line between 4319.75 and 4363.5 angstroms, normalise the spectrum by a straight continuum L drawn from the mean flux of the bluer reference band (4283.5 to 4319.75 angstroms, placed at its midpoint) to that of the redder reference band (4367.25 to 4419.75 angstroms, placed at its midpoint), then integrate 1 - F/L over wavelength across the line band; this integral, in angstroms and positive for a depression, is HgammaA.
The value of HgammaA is -1.96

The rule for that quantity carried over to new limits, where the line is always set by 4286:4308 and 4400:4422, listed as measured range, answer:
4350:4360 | -1.2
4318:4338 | -2.7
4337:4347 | 0.2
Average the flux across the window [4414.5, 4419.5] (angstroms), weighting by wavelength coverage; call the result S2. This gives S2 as 17.5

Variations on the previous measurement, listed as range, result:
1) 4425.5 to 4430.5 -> 18.1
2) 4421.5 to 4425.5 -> 18.3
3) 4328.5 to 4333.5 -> 17.6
